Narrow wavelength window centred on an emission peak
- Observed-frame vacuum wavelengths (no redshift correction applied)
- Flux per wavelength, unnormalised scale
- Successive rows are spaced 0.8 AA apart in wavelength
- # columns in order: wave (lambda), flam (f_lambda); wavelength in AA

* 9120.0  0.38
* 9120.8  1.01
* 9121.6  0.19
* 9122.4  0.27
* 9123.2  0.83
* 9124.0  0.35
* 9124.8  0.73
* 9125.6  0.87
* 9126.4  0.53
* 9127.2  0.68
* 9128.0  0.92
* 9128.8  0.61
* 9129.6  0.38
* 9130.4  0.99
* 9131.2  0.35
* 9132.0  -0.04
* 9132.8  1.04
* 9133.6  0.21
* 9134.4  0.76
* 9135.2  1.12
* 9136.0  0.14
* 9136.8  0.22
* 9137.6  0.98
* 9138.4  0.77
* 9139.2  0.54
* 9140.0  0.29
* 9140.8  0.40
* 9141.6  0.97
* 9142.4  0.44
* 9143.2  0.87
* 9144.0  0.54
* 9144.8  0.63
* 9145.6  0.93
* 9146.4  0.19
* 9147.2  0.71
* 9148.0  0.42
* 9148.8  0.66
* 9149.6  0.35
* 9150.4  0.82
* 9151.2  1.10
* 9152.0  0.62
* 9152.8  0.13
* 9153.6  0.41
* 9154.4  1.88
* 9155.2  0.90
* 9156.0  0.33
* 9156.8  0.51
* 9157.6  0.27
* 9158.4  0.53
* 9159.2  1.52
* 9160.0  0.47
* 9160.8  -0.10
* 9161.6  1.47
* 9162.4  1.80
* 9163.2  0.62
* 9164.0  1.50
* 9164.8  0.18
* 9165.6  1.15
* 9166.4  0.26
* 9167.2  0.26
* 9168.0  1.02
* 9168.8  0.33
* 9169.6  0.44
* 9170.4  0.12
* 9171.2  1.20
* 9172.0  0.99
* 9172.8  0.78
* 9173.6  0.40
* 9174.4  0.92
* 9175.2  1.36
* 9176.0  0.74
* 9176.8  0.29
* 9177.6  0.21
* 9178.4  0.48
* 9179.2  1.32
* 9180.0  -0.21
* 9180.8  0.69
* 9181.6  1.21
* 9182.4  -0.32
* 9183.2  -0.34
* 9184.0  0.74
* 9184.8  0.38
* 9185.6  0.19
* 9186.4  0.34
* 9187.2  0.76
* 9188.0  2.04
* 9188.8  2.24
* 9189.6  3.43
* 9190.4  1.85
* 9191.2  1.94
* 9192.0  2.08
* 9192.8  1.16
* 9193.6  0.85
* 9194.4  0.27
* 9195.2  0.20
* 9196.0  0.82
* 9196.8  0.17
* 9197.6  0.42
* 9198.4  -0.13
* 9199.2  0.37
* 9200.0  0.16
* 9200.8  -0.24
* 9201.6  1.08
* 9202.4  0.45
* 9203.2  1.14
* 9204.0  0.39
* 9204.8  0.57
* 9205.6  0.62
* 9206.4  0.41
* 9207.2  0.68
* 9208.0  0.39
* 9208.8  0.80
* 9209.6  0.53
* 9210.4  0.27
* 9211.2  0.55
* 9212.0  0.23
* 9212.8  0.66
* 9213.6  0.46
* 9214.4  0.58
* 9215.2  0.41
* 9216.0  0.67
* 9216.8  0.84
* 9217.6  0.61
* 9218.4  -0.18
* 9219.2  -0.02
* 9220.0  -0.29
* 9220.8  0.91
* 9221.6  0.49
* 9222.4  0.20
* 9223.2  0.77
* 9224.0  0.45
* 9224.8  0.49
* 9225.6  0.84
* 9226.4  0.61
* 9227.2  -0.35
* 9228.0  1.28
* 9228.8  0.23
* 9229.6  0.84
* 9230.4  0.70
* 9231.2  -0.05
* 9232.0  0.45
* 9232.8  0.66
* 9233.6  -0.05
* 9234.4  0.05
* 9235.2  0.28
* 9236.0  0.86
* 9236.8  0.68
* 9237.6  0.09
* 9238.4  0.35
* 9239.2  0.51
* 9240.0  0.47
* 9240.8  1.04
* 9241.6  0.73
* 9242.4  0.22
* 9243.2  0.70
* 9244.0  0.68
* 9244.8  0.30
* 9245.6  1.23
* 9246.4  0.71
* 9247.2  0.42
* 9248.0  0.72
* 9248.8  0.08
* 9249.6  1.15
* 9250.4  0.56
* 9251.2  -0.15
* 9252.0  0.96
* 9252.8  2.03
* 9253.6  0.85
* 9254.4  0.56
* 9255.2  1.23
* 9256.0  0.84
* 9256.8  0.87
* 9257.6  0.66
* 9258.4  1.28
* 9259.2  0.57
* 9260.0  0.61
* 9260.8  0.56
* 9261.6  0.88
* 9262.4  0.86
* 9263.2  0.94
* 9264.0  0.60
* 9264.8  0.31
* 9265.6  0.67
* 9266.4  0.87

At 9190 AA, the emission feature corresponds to H-beta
